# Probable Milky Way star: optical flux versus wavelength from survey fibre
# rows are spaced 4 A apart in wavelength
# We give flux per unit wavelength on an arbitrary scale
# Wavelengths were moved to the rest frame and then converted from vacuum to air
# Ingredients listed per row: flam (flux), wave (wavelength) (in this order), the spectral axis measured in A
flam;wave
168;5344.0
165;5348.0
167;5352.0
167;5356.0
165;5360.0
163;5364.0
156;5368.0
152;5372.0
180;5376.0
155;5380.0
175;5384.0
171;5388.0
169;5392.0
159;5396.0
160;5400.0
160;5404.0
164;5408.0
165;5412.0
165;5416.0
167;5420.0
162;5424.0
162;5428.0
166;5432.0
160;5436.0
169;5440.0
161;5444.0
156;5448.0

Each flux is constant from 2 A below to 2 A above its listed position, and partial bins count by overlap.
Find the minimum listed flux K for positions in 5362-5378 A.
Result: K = 152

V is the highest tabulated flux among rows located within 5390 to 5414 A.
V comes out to 169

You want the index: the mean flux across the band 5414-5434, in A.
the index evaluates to 164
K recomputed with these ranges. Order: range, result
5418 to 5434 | 162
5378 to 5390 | 155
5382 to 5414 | 159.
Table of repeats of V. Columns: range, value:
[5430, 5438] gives 166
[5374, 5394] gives 180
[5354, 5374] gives 167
